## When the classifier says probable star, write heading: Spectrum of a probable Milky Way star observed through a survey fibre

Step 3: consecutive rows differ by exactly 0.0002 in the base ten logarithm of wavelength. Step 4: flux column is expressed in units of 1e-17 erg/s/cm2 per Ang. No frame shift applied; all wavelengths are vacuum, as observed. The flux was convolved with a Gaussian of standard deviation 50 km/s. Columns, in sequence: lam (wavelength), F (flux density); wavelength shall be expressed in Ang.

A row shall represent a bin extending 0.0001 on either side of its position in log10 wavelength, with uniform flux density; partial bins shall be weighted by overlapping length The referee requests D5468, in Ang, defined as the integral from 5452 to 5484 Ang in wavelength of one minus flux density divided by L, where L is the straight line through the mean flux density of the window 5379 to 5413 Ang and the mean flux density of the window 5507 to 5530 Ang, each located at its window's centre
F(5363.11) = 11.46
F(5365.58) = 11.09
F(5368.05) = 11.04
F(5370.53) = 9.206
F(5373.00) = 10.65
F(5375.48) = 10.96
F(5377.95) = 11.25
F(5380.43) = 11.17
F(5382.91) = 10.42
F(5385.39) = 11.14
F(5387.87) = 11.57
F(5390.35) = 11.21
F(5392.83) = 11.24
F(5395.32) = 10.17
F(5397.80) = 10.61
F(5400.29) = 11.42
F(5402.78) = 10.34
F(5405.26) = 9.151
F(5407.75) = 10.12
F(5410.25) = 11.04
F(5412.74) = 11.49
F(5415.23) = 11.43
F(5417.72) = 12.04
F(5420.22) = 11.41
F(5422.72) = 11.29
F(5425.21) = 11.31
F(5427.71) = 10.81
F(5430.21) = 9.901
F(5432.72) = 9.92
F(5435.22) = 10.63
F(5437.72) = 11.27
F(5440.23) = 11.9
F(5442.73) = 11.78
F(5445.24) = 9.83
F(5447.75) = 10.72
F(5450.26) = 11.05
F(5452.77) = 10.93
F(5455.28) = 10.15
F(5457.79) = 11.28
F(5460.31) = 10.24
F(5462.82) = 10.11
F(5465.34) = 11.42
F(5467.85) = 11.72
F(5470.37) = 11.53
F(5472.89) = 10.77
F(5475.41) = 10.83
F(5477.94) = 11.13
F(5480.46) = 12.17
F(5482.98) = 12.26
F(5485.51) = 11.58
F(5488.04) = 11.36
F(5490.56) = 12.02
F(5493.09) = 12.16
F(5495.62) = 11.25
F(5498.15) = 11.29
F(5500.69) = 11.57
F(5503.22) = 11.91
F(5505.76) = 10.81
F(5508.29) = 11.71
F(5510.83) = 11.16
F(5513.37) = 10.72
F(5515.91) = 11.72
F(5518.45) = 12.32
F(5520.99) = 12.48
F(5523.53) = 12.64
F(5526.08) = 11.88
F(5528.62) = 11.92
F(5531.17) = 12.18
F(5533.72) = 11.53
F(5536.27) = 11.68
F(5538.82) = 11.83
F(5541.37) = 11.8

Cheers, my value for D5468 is 0.8 Ang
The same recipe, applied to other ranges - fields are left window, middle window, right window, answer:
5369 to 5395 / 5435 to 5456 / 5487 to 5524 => 0.6 Ang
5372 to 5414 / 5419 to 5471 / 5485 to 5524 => 1.4 Ang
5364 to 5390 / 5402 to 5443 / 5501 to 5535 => 0.9 Ang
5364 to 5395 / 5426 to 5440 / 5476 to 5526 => 0.8 Ang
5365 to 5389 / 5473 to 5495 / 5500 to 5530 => -0.2 Ang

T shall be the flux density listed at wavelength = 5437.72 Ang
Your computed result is 11.27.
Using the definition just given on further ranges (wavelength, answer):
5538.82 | 11.83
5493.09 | 12.16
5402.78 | 10.34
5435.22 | 10.63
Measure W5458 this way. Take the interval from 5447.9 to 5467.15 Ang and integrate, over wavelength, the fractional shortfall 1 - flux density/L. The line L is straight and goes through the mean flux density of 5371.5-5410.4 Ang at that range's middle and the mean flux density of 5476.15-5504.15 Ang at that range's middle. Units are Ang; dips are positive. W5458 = 1.0 Ang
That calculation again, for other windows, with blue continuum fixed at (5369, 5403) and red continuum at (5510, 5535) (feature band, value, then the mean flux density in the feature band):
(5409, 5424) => -0.53 Ang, 11.5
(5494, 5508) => 0.35 Ang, 11.4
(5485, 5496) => -0.09 Ang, 11.7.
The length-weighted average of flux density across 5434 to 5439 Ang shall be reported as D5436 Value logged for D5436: 11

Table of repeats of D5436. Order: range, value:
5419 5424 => 11.4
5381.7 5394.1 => 11.1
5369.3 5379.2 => 10.5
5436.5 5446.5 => 11.2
